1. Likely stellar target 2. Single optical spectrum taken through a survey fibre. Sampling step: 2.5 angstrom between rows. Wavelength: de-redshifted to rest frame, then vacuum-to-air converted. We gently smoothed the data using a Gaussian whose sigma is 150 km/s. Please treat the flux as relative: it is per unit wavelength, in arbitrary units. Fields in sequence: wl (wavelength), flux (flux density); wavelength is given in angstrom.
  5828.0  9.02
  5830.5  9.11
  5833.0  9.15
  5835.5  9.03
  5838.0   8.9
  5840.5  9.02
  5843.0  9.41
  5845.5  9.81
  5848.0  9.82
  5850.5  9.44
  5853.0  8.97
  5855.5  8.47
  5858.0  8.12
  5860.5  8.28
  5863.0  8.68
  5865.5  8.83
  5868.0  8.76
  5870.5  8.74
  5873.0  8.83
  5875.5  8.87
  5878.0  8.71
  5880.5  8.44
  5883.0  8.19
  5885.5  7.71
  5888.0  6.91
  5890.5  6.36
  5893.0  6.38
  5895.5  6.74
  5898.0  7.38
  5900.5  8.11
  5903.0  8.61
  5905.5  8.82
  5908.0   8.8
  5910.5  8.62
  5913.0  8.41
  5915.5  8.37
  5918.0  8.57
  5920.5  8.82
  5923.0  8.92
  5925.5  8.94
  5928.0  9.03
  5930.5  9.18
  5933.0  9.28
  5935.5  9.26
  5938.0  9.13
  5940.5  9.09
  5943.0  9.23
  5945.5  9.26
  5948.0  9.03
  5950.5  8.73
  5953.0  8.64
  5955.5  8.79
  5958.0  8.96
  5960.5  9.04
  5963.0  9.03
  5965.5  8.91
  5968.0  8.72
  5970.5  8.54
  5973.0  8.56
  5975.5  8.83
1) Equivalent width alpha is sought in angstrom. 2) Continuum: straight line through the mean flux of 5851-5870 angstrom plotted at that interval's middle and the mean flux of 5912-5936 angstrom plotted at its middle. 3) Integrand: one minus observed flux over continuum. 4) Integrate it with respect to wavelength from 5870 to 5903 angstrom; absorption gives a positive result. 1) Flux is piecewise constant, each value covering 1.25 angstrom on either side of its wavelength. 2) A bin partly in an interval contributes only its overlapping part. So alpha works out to 3.5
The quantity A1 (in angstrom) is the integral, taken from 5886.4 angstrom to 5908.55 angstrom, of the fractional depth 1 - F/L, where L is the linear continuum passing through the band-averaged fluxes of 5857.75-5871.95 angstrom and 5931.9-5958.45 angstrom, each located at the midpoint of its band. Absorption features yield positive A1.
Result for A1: 3.16 angstrom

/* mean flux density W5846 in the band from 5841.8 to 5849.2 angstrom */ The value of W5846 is 9.68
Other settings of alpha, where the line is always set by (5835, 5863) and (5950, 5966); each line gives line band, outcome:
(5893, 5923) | 2.33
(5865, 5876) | 0.22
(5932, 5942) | -0.32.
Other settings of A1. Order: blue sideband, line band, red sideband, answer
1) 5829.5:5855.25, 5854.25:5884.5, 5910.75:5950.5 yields 1.92 angstrom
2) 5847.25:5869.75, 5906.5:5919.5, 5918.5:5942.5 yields 0.62 angstrom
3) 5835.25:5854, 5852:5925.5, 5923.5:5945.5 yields 7.70 angstrom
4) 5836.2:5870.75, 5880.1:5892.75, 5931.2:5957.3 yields 2.28 angstrom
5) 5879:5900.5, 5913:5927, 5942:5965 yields -1.03 angstrom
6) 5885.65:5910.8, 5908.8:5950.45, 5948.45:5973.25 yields -3.61 angstrom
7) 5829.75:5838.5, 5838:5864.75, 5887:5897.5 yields -2.09 angstrom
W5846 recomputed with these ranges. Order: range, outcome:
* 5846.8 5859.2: 8.96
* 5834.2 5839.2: 8.97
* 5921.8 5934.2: 9.07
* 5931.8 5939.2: 9.22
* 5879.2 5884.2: 8.32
